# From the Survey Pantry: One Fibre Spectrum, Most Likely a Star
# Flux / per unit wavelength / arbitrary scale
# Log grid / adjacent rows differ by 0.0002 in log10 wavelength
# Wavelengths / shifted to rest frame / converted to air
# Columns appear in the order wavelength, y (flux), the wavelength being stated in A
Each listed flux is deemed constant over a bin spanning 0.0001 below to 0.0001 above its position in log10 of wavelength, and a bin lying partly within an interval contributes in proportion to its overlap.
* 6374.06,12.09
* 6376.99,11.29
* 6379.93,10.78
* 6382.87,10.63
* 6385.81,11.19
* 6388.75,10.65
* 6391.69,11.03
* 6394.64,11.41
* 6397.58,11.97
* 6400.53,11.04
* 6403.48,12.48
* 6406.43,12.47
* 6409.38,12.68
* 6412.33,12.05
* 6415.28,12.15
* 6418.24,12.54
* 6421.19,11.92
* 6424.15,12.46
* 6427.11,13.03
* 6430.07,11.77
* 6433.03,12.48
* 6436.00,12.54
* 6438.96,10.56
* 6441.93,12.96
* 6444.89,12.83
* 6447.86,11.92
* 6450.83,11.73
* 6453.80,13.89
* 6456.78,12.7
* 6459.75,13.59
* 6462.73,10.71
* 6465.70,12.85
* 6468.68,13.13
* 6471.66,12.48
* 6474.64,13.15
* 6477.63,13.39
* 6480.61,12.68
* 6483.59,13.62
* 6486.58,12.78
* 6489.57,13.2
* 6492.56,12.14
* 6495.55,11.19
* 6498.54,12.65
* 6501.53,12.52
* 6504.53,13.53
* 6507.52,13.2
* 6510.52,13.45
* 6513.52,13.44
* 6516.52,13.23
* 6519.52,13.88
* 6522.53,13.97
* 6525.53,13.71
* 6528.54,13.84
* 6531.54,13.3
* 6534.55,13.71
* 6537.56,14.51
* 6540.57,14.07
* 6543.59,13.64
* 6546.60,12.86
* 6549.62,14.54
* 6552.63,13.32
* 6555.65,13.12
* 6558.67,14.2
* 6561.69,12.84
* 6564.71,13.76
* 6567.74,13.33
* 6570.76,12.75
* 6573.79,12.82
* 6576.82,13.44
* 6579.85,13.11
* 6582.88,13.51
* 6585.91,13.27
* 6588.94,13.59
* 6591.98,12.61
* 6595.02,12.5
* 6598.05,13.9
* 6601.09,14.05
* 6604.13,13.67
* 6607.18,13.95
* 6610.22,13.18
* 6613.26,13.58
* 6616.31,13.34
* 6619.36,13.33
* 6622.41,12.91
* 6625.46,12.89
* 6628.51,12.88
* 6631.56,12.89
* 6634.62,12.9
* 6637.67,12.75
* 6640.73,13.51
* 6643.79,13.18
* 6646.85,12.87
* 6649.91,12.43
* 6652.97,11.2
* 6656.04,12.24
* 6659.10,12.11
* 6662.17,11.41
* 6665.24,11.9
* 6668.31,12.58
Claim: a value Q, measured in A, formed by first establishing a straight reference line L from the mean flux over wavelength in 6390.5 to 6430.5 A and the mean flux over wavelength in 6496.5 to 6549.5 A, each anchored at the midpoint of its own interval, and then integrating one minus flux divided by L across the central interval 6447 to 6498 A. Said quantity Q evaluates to 0.8 A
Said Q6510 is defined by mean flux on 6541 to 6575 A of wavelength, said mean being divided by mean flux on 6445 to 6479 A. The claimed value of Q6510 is 1.06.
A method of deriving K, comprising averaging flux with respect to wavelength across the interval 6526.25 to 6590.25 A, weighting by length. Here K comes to 13.5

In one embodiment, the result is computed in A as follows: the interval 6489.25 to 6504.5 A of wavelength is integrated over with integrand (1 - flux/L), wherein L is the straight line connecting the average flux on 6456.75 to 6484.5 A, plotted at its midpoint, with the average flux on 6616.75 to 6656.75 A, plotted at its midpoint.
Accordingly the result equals 0.5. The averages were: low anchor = 12.8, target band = 12.4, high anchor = 12.8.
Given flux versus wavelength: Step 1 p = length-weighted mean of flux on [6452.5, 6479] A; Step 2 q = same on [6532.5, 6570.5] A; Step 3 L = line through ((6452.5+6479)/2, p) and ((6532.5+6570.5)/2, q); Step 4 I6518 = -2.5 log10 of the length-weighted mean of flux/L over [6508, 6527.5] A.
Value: -0.02 mag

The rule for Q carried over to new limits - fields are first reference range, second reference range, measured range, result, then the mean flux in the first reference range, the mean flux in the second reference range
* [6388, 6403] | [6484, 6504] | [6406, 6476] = -3.3 A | 11.3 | 12.5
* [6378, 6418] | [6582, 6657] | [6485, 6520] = -1.7 A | 11.6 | 13.1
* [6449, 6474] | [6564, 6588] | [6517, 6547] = -1.7 A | 12.6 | 13.2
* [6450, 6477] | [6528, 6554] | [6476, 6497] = 0.5 A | 12.7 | 13.8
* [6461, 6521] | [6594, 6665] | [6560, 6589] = -0.7 A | 12.9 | 12.9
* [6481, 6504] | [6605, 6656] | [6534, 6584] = -2.7 A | 12.6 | 13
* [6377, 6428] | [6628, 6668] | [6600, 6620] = -2.0 A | 11.8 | 12.5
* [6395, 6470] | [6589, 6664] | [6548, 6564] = -1.1 A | 12.3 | 12.9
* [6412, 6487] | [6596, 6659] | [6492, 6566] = -3.6 A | 12.5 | 13.1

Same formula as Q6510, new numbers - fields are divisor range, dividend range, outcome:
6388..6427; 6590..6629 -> 1.11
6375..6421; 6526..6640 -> 1.15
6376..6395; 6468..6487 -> 1.19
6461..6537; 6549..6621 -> 1.03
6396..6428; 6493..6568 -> 1.10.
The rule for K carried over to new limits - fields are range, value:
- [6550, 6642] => 13.3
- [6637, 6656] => 12.6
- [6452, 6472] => 12.8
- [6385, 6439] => 12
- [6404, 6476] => 12.4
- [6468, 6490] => 13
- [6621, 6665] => 12.6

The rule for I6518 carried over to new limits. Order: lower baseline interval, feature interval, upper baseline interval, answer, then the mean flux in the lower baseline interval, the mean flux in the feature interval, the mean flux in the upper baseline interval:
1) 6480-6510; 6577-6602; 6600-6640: -0.01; 12.8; 13.3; 13.3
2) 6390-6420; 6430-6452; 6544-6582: 0.01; 12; 12.1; 13.4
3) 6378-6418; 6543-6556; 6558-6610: -0.04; 11.6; 13.5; 13.4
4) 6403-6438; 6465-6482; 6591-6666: -0.04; 12.4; 12.9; 12.9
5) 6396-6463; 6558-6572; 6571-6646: -0.03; 12.3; 13.3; 13.2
